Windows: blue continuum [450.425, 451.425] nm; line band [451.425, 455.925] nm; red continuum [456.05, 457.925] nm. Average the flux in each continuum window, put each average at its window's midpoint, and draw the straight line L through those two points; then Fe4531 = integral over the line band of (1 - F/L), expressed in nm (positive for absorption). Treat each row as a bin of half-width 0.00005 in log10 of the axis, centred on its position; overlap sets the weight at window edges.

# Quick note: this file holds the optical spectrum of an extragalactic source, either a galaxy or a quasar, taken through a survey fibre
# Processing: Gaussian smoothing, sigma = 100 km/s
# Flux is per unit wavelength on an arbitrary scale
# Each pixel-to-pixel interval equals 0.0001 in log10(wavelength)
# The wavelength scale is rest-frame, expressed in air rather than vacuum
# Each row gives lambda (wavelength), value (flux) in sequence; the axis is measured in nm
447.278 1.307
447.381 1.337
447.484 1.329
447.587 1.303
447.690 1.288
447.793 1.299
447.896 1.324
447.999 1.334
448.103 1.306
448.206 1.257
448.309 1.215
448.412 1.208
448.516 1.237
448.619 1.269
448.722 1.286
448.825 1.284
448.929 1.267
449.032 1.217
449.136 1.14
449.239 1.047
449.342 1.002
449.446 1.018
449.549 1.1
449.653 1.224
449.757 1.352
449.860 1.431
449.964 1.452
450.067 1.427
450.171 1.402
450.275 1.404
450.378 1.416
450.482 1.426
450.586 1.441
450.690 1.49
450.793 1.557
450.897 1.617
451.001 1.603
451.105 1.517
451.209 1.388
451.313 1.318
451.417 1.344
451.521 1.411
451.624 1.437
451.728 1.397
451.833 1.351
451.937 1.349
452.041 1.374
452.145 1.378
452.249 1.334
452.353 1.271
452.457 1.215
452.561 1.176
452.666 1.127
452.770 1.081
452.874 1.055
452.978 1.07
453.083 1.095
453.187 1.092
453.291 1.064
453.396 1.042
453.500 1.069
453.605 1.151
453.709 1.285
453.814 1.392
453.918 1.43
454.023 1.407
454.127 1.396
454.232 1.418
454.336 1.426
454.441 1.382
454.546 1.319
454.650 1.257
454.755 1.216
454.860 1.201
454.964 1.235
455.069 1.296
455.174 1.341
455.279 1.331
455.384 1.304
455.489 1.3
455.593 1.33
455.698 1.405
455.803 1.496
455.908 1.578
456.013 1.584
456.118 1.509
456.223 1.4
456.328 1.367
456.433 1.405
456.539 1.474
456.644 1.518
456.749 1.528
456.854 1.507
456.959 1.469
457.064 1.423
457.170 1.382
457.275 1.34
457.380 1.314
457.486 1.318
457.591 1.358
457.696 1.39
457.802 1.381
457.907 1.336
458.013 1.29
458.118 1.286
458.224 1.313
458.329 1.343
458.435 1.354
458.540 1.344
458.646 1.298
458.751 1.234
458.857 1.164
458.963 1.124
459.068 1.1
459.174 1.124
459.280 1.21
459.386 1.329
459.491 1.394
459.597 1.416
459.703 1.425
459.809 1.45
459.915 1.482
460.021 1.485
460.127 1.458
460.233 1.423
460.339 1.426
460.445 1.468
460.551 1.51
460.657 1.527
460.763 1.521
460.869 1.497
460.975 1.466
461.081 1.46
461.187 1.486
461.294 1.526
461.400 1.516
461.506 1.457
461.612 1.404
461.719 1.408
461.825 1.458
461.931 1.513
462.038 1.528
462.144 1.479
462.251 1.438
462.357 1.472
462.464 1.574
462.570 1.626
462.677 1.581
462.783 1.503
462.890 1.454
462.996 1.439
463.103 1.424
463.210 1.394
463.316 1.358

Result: 0.51 nm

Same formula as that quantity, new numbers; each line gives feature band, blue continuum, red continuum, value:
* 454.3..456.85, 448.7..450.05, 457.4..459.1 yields -0.23 nm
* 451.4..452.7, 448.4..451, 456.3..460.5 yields 0.01 nm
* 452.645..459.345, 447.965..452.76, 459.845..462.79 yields 0.46 nm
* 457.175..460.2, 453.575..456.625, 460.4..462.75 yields 0.24 nm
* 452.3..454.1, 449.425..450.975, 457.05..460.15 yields 0.25 nm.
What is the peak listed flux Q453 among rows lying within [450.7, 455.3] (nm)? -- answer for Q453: 1.617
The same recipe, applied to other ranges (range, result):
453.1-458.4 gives 1.584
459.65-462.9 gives 1.626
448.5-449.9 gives 1.431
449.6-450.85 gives 1.557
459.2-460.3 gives 1.485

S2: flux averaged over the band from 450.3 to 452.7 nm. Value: 1.39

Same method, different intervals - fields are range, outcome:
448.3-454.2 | 1.29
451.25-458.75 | 1.33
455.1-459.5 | 1.36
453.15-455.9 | 1.3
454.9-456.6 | 1.4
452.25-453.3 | 1.14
